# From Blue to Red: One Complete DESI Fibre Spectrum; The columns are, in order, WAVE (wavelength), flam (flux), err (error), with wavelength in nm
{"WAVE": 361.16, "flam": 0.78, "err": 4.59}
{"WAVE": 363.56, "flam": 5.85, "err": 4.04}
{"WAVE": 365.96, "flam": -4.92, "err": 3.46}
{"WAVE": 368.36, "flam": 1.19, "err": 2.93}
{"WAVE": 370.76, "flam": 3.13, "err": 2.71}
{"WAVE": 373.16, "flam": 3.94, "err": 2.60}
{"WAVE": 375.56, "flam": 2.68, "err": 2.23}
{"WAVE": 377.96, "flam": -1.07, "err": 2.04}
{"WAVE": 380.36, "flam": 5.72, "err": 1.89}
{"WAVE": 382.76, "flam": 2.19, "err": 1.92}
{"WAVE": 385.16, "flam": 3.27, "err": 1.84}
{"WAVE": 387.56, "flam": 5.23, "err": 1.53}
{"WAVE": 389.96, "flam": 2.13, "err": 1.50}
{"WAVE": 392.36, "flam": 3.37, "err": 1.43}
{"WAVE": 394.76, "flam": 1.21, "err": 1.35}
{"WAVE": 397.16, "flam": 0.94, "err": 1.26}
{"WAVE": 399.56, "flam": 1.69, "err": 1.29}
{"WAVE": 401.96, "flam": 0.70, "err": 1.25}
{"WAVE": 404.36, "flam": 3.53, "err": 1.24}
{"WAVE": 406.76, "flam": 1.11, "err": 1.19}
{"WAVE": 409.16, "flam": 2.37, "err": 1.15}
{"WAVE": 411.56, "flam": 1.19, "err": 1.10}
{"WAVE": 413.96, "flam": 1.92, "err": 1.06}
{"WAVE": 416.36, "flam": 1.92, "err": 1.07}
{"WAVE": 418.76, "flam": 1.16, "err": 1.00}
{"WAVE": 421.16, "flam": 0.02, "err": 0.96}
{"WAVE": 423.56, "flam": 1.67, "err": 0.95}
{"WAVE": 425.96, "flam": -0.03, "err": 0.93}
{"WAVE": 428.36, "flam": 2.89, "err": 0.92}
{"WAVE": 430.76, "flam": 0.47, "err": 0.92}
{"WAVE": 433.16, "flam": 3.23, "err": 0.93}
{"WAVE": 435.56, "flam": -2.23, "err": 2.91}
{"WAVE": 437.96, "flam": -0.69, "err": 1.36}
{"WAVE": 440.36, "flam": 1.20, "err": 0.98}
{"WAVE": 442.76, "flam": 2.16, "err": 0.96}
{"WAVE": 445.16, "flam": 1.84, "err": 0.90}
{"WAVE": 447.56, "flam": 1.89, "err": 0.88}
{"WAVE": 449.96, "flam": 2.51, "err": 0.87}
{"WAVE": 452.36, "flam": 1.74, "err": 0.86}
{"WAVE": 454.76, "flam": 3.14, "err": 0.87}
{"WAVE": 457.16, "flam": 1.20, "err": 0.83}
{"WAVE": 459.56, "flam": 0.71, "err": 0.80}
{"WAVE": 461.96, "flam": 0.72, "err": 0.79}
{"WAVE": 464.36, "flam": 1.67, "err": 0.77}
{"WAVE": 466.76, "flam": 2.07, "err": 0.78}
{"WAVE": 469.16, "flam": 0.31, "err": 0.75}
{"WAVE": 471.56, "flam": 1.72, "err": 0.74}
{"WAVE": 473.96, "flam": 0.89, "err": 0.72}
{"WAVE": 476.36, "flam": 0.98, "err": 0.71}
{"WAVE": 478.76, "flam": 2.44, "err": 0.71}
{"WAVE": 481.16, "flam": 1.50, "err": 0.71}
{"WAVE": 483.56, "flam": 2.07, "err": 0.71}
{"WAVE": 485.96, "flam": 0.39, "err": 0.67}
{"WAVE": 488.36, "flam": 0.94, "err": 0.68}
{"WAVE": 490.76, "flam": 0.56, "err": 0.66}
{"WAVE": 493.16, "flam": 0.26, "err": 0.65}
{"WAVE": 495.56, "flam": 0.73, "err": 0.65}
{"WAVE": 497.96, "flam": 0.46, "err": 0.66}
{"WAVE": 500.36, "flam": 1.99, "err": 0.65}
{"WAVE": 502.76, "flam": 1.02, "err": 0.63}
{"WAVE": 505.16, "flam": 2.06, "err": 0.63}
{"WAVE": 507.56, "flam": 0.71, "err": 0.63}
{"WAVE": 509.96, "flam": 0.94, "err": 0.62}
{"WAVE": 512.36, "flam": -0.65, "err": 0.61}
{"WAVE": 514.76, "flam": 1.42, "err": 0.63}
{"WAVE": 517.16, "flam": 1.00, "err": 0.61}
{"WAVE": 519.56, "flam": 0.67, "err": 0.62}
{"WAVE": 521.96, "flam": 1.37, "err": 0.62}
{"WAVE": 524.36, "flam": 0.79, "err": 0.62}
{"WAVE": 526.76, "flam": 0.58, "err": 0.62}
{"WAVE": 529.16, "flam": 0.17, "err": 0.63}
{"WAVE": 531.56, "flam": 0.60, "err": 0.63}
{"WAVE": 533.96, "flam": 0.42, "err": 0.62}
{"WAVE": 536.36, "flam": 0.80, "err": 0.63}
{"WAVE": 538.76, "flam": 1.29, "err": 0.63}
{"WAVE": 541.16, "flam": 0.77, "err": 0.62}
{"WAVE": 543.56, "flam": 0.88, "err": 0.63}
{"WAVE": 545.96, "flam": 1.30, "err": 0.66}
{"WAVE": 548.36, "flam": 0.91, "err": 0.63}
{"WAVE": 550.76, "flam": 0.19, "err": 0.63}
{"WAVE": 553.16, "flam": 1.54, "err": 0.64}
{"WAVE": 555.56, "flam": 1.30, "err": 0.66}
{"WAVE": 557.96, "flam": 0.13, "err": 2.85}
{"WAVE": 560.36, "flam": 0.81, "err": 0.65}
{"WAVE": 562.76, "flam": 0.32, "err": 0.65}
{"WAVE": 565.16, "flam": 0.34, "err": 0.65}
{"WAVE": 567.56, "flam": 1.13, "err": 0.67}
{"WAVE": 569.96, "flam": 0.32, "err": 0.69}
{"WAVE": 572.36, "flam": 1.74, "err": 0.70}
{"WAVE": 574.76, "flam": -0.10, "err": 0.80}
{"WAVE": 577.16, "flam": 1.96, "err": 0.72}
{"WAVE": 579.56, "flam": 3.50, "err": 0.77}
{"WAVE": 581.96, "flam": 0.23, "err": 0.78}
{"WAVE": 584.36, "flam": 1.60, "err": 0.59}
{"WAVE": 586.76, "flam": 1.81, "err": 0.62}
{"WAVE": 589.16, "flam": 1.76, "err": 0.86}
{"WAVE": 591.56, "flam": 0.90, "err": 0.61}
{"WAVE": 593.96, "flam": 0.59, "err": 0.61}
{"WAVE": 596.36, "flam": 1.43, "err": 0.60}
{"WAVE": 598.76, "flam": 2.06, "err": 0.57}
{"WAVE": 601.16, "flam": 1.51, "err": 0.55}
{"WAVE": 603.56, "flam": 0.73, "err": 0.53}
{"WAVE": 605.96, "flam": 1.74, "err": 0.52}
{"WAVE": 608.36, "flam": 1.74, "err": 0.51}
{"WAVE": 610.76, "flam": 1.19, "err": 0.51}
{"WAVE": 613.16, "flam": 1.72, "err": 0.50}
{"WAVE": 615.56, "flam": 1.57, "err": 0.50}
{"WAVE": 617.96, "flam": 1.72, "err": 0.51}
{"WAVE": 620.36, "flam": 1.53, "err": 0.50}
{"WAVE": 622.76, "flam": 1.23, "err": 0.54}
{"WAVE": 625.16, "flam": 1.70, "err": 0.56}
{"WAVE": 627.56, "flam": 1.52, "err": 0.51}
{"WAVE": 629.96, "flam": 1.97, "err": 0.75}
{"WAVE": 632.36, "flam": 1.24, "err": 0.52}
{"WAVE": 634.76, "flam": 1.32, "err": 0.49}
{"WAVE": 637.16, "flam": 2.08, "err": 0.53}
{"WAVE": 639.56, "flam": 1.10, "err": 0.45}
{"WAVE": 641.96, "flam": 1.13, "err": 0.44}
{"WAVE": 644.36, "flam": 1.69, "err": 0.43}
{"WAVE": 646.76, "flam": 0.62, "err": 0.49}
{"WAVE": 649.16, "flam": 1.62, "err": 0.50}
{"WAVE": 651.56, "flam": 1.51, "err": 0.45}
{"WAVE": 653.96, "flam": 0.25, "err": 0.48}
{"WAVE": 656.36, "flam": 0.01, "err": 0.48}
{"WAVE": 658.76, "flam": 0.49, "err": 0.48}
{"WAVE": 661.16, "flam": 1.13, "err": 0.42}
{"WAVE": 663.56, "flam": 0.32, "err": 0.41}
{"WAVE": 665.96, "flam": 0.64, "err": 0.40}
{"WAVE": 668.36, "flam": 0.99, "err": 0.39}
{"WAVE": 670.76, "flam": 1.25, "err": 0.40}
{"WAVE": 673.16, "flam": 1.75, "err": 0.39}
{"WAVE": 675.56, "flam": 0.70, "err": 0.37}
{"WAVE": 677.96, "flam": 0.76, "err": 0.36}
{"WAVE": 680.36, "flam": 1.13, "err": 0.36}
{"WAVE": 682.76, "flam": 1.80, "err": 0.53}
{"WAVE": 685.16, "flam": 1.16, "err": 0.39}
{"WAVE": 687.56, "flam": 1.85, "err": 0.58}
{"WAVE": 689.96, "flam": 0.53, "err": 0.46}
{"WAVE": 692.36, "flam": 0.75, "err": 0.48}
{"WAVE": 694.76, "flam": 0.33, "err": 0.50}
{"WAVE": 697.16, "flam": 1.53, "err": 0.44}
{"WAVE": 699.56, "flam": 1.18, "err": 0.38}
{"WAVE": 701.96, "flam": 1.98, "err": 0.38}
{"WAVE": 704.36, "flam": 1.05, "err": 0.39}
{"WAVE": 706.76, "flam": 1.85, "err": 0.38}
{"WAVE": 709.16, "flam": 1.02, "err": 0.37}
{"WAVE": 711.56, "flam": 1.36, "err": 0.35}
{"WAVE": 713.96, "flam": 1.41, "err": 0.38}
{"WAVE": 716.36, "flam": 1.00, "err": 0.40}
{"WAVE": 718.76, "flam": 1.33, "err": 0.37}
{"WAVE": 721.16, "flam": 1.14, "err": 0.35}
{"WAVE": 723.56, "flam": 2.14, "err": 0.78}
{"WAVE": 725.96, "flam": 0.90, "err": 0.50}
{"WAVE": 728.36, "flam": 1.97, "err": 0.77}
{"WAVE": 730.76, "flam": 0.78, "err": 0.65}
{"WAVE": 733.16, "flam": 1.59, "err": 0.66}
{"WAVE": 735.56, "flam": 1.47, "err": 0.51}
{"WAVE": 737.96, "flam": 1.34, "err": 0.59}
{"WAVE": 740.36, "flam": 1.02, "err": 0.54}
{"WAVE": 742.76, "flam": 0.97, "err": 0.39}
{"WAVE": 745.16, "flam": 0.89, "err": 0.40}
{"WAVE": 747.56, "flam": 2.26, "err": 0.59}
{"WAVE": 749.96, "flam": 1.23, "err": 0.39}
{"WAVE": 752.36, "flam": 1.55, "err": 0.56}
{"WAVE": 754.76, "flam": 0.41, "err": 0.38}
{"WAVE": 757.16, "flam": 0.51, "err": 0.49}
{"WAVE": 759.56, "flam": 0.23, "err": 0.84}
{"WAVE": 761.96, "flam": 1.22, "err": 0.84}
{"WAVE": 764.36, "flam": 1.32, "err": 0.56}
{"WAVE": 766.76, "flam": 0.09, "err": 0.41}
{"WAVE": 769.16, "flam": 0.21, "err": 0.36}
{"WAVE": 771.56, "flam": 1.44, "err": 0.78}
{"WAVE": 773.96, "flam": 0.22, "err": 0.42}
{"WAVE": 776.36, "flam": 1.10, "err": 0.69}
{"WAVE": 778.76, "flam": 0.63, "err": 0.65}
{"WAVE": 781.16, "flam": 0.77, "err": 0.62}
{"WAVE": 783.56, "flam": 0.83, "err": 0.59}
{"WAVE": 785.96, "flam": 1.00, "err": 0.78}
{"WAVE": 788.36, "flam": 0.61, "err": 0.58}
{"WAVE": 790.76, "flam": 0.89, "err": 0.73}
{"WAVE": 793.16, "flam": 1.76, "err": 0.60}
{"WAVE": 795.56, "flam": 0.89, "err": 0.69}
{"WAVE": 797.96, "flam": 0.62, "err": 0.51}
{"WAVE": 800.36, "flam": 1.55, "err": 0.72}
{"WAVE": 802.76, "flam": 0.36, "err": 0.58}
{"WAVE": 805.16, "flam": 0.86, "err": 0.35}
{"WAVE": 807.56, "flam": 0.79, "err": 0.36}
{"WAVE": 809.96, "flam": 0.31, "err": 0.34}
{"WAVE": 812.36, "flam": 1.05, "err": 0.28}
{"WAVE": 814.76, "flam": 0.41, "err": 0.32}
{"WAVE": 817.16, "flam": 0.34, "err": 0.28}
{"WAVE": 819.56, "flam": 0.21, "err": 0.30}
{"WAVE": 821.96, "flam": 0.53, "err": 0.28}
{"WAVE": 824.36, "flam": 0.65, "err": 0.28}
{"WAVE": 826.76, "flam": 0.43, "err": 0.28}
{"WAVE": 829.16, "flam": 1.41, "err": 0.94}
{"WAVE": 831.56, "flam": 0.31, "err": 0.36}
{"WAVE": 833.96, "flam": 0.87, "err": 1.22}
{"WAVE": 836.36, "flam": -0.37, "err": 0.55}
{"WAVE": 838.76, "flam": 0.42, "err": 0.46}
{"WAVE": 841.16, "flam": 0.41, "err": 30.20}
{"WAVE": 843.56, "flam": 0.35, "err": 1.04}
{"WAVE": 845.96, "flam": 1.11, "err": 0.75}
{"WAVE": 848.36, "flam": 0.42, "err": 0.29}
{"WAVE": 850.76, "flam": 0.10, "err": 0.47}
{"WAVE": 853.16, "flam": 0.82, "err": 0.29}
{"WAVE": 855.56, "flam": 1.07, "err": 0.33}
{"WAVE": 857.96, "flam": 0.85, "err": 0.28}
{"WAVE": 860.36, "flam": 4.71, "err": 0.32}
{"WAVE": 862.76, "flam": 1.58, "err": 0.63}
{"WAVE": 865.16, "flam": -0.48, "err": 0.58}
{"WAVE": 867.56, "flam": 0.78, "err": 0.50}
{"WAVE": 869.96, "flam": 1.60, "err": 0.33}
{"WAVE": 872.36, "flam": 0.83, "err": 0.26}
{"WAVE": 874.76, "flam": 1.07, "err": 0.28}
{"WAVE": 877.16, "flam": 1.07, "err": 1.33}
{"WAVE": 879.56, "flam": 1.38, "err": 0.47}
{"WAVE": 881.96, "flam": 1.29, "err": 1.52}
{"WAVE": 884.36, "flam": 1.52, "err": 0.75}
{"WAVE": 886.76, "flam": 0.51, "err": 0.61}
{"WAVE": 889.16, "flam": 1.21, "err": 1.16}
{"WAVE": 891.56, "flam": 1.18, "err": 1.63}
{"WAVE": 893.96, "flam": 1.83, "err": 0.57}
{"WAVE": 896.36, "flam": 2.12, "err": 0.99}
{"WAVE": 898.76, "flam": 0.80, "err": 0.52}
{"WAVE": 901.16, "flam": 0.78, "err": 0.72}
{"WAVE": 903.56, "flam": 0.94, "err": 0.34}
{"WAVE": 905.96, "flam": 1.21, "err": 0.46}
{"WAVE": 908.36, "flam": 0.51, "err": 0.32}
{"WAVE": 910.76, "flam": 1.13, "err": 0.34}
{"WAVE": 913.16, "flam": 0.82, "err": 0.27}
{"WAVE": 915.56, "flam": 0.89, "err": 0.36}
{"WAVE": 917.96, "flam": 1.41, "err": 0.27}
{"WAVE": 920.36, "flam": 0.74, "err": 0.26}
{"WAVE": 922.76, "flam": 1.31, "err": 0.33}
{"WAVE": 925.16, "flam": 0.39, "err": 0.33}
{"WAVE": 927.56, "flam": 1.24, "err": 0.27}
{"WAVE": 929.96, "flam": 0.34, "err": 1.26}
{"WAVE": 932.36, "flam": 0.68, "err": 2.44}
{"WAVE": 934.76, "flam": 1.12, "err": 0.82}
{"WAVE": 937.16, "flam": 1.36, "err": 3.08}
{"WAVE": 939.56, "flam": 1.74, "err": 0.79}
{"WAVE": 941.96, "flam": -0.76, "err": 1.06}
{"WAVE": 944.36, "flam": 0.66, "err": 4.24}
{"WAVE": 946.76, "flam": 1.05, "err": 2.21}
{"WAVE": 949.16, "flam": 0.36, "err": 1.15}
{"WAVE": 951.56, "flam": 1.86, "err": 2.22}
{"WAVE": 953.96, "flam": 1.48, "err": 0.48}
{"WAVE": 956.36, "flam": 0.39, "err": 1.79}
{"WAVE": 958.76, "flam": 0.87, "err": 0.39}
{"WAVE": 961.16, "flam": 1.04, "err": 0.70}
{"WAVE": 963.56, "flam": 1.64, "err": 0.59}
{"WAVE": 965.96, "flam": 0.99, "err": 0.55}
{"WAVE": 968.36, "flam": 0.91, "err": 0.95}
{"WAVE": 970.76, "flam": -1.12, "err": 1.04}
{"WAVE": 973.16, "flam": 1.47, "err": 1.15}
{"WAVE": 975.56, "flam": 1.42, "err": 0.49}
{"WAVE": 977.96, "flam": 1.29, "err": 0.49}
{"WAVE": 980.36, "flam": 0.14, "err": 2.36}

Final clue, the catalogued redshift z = 1.31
